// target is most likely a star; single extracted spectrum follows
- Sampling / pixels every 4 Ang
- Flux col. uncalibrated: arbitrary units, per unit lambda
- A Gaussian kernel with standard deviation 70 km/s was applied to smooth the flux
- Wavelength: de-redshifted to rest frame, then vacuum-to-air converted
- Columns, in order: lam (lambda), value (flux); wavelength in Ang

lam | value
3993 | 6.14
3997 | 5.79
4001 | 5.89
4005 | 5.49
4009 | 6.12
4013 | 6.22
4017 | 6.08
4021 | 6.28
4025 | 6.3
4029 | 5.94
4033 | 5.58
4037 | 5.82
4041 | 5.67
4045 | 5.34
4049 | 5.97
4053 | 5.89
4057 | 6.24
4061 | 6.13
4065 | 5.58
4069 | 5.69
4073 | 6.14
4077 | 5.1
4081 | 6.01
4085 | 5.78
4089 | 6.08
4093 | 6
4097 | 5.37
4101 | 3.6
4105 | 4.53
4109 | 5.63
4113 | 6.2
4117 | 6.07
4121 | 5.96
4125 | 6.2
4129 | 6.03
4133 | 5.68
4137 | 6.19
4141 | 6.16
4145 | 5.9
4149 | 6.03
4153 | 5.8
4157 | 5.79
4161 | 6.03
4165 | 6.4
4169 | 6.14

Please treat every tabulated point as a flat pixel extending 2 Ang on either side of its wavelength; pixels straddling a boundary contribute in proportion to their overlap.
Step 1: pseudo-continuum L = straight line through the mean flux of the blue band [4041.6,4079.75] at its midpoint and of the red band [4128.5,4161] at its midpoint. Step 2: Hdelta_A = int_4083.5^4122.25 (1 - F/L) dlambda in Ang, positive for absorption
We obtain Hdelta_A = 2.4 Ang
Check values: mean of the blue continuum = 5.79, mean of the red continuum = 5.95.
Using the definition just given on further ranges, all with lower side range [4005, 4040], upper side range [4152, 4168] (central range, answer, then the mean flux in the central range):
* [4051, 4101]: 2.2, 5.74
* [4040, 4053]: 0.7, 5.69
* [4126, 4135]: 0.2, 5.89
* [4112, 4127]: -0.2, 6.1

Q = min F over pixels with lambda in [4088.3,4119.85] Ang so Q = 3.6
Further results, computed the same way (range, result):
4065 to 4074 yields 5.58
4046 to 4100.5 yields 5.1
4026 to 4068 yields 5.34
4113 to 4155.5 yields 5.68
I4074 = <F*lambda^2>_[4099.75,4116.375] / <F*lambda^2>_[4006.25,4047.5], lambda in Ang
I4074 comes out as 0.9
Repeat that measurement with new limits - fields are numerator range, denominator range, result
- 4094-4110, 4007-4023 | 0.81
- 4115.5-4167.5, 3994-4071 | 1.08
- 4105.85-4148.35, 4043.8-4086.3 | 1.06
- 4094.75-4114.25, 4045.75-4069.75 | 0.87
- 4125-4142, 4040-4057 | 1.09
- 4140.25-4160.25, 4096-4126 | 1.11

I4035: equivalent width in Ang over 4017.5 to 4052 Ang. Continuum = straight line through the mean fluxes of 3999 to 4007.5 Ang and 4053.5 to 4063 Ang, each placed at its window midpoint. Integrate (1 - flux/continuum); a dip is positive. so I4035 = 0.5 Ang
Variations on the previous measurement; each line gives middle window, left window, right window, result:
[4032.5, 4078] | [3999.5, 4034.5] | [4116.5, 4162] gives 1.59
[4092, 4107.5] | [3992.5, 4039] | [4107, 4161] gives 2.97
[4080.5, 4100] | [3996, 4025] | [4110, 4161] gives 0.91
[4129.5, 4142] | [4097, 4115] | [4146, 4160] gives -0.96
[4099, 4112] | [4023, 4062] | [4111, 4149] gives 2.79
